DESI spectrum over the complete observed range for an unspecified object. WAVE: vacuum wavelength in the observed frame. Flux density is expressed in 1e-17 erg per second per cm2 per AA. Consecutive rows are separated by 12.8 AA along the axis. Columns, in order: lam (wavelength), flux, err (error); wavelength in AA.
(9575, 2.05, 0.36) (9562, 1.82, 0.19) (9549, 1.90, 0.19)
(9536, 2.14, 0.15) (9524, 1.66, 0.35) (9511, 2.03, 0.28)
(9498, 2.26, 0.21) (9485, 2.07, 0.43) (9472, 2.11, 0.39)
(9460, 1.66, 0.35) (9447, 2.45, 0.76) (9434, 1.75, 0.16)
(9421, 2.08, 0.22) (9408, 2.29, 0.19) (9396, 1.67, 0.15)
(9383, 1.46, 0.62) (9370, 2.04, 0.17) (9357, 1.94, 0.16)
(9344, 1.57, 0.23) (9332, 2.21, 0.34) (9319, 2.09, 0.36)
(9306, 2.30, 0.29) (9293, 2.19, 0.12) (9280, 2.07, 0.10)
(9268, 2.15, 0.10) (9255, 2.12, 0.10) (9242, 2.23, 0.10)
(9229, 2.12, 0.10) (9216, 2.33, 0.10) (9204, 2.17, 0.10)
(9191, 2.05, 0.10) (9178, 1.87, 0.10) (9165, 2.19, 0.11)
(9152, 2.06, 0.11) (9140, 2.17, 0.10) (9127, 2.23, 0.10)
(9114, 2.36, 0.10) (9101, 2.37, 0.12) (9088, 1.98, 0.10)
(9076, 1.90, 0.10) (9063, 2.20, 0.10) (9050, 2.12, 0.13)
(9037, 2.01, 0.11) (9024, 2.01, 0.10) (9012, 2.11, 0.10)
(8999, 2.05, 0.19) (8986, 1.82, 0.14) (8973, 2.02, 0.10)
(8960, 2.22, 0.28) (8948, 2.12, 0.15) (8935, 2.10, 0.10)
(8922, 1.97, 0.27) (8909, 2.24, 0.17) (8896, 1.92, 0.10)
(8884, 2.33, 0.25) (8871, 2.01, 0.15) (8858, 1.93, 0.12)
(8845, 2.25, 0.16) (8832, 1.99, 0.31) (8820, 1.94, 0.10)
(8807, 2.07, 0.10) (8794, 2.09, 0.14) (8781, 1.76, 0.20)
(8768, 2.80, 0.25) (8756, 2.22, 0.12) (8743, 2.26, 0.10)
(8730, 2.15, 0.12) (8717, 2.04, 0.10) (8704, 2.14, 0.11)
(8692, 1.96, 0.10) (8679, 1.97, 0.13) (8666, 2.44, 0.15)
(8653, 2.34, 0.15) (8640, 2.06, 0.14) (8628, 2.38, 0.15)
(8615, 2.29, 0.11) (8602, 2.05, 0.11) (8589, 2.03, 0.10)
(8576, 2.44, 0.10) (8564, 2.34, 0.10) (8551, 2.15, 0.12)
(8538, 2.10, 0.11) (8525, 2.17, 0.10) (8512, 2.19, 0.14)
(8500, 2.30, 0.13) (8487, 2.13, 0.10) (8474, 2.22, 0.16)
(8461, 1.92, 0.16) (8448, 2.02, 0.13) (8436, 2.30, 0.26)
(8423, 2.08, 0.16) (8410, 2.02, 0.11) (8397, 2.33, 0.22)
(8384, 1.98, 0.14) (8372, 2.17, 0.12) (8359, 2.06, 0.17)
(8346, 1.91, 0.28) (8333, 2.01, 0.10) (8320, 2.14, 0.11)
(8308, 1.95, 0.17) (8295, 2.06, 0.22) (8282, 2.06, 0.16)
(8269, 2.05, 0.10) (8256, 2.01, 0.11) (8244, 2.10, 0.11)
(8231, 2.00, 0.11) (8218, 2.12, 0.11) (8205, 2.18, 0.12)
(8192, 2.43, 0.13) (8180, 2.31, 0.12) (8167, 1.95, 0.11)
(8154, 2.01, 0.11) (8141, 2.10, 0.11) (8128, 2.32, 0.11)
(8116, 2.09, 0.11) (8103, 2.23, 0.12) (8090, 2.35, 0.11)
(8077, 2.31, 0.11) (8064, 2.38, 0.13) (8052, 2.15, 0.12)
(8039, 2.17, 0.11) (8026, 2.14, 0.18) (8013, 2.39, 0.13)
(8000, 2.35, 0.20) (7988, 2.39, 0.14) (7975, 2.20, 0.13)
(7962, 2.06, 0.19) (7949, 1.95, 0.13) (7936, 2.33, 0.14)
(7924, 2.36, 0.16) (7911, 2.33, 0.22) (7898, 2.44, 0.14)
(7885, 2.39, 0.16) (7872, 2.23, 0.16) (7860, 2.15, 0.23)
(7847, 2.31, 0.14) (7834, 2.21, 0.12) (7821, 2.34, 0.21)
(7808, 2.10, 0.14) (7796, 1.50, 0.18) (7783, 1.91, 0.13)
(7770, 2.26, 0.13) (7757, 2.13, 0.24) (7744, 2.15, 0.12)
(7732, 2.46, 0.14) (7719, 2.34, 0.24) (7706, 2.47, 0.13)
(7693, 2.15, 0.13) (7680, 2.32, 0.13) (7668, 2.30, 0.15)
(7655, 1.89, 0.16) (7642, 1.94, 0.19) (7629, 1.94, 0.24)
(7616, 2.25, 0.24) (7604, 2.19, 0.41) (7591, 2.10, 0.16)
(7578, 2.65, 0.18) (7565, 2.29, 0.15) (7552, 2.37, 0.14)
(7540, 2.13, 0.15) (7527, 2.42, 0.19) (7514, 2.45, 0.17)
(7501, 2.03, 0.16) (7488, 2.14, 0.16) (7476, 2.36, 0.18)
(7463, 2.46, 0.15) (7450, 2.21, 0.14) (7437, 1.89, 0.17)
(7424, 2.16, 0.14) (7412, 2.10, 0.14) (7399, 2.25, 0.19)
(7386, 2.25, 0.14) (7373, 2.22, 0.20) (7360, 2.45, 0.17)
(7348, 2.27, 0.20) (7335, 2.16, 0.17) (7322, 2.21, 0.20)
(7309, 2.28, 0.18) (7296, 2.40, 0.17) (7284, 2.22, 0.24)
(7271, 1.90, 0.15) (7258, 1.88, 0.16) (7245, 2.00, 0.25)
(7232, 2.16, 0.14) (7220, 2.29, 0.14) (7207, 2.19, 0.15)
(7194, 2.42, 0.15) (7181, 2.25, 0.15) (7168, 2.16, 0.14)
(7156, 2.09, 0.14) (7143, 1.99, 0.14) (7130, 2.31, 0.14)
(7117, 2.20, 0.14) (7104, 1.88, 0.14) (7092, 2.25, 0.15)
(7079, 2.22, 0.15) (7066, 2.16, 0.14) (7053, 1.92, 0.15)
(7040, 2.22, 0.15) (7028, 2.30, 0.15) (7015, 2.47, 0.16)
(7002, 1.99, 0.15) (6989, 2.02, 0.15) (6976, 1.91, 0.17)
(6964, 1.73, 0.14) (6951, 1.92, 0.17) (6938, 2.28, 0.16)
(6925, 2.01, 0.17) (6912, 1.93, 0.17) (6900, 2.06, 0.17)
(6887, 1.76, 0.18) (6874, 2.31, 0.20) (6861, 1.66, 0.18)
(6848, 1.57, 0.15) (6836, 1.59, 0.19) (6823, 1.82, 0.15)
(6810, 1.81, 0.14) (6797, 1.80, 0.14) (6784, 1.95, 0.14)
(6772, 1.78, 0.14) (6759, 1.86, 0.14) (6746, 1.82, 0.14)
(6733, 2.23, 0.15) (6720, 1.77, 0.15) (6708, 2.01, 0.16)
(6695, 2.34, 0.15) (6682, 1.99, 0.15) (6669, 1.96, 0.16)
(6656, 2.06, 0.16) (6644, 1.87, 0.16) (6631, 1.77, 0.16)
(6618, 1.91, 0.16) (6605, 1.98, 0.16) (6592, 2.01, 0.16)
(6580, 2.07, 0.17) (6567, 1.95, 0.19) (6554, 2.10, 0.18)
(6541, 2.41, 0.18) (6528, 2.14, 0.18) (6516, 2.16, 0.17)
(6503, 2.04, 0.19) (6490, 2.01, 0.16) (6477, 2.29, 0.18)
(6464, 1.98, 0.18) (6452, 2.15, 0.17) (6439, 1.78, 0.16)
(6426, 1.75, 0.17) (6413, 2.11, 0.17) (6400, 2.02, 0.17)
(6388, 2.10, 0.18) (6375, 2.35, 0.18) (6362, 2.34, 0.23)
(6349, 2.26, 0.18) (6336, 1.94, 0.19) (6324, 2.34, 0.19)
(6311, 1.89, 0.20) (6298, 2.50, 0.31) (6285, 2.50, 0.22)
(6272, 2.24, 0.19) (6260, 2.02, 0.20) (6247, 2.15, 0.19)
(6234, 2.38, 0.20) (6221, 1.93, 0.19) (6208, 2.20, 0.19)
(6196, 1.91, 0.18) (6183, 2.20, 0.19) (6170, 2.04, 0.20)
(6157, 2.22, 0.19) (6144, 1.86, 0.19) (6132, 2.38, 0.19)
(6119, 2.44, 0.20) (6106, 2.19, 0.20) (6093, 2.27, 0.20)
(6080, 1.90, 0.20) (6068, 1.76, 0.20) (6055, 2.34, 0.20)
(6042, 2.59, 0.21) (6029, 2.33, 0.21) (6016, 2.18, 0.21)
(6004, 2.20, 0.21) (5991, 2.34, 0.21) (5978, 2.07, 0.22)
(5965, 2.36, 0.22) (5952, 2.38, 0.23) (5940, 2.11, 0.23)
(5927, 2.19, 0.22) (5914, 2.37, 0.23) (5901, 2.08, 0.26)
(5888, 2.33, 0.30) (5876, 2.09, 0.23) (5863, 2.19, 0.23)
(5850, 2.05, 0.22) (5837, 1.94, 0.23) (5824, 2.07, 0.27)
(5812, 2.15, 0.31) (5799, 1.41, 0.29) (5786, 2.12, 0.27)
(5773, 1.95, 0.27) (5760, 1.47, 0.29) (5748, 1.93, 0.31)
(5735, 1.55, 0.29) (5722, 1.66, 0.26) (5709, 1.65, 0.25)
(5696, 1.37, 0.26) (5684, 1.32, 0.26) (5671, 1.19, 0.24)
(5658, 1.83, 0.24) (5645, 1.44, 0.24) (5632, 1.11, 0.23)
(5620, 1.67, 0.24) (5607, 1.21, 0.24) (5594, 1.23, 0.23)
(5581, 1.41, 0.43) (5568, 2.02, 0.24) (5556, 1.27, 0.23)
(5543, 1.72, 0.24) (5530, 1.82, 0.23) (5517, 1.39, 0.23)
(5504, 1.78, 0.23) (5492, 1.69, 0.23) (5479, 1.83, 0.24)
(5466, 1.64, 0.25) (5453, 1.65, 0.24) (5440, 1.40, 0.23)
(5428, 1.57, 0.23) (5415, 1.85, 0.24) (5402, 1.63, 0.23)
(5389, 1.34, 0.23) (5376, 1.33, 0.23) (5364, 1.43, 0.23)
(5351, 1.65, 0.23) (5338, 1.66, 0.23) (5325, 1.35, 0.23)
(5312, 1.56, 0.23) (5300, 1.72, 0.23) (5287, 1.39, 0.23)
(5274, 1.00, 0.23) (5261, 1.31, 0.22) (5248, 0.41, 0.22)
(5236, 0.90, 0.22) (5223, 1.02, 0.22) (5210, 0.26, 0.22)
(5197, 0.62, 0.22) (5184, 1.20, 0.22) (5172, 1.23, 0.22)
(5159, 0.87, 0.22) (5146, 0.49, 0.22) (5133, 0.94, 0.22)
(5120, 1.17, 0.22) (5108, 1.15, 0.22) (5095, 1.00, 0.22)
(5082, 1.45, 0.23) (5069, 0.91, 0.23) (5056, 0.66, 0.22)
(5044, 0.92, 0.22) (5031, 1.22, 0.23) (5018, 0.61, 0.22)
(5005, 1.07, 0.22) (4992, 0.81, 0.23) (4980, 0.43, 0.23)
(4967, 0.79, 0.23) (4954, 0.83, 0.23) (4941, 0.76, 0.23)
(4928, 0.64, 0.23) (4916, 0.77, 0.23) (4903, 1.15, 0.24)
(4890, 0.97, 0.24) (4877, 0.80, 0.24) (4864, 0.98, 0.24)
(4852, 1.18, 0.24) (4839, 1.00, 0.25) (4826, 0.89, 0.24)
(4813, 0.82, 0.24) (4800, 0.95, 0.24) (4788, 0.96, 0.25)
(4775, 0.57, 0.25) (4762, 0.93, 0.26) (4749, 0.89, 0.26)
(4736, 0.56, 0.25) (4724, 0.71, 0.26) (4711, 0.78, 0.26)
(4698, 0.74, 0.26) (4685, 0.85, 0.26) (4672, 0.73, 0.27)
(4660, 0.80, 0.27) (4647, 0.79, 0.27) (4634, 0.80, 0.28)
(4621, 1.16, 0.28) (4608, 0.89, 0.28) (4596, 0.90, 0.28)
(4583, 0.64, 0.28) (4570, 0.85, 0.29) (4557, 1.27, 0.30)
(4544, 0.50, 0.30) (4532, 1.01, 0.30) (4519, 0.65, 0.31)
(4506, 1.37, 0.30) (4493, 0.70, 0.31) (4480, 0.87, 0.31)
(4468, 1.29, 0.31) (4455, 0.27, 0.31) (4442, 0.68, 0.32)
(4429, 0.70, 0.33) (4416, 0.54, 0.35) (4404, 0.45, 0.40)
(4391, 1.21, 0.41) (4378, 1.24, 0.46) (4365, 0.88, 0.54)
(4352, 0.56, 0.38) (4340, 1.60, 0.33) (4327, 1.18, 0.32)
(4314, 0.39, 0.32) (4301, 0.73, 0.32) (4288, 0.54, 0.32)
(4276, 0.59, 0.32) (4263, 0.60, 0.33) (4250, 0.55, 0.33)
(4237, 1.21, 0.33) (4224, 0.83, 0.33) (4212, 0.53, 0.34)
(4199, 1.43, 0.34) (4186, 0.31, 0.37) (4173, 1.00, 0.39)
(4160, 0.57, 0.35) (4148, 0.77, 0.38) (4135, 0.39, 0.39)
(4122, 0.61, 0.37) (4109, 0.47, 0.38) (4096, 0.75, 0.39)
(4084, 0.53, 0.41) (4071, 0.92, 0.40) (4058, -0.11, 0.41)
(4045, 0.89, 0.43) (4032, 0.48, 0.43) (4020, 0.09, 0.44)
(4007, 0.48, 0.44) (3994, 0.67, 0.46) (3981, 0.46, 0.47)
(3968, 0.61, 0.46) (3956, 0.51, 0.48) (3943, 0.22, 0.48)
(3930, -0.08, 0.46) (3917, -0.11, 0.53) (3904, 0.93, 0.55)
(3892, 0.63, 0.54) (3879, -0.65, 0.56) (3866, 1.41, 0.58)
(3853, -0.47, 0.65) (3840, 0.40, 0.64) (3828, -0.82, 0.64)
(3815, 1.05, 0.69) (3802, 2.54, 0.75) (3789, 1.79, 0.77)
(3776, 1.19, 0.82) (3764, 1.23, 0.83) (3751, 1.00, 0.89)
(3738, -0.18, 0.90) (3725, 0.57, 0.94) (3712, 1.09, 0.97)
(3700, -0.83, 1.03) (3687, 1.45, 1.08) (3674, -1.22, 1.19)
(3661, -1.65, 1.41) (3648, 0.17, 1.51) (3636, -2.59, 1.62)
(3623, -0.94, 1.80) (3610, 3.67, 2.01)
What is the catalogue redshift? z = 0.32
